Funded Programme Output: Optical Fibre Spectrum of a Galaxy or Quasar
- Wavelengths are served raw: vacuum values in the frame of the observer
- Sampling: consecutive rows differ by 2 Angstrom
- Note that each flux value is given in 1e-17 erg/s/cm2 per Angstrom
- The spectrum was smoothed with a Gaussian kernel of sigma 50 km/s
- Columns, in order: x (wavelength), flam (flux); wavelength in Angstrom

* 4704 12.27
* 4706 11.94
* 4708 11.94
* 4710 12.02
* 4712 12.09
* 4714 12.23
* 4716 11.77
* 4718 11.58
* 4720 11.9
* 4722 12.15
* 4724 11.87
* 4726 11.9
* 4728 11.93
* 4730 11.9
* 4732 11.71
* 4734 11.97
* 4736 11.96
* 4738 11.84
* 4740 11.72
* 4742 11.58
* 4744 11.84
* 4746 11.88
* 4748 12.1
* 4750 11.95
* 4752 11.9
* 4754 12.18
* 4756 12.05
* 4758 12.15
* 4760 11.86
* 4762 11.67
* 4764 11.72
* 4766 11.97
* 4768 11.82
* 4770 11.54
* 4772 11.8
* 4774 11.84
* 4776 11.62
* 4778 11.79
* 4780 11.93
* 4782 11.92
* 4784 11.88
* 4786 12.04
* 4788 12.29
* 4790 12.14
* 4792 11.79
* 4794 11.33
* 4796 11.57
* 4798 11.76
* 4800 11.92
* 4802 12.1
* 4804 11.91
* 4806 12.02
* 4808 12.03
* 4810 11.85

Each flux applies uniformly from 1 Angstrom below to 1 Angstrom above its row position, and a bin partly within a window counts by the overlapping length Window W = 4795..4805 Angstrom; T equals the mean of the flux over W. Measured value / 11.9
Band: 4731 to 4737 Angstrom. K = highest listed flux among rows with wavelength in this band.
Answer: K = 11.97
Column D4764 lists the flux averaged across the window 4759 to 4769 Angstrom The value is 11.8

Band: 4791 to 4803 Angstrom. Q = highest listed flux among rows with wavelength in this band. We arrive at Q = 12.1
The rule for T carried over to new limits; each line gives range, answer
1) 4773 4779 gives 11.8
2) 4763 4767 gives 11.8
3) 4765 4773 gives 11.8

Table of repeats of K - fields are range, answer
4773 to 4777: 11.84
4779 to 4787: 12.04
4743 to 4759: 12.18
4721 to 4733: 12.15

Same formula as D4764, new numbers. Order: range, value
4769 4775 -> 11.7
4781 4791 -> 12.1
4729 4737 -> 11.9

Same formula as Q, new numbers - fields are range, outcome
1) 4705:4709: 11.94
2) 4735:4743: 11.96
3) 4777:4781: 11.93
